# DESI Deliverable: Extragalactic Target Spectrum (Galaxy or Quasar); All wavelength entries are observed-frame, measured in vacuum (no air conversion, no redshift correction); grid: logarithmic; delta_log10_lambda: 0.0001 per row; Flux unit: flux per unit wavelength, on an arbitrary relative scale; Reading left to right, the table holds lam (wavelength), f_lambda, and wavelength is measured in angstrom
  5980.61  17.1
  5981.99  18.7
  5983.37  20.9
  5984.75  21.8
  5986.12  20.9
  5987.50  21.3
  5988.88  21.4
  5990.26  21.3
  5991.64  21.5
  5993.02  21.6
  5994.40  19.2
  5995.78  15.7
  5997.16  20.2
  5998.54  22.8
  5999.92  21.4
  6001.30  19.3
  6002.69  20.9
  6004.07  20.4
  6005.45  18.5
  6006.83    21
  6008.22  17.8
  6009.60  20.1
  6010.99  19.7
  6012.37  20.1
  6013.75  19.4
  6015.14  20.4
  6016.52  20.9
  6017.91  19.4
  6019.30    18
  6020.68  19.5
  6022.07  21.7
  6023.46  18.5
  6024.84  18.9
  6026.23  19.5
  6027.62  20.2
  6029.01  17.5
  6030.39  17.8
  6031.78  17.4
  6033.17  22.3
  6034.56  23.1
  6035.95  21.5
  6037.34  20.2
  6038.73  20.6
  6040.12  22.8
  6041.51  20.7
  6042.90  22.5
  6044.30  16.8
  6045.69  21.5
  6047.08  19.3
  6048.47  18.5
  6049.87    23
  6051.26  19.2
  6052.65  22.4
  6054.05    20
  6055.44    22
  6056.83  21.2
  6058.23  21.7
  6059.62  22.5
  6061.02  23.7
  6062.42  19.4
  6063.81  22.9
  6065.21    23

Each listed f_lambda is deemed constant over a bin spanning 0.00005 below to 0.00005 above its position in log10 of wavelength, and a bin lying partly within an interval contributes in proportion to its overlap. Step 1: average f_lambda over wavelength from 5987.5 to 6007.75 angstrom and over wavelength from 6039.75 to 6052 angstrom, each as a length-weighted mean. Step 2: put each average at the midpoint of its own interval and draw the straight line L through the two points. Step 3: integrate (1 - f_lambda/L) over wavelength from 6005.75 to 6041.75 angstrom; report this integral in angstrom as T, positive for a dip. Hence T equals 0.8 angstrom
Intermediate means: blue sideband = 20.4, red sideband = 20.4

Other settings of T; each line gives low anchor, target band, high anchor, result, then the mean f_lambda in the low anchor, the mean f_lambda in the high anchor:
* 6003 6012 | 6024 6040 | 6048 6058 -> 0.3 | 19.7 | 21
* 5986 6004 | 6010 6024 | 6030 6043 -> 0.6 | 20.6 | 20.9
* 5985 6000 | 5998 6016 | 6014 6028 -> 0.0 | 20.7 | 19.7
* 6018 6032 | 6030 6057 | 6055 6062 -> 0.0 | 19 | 22.1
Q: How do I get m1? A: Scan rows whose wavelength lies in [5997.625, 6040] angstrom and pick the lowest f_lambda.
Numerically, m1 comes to 17.4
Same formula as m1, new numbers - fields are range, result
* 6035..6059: 16.8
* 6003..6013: 17.8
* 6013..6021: 18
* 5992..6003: 15.7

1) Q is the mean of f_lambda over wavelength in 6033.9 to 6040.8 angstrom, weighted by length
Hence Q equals 21.6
